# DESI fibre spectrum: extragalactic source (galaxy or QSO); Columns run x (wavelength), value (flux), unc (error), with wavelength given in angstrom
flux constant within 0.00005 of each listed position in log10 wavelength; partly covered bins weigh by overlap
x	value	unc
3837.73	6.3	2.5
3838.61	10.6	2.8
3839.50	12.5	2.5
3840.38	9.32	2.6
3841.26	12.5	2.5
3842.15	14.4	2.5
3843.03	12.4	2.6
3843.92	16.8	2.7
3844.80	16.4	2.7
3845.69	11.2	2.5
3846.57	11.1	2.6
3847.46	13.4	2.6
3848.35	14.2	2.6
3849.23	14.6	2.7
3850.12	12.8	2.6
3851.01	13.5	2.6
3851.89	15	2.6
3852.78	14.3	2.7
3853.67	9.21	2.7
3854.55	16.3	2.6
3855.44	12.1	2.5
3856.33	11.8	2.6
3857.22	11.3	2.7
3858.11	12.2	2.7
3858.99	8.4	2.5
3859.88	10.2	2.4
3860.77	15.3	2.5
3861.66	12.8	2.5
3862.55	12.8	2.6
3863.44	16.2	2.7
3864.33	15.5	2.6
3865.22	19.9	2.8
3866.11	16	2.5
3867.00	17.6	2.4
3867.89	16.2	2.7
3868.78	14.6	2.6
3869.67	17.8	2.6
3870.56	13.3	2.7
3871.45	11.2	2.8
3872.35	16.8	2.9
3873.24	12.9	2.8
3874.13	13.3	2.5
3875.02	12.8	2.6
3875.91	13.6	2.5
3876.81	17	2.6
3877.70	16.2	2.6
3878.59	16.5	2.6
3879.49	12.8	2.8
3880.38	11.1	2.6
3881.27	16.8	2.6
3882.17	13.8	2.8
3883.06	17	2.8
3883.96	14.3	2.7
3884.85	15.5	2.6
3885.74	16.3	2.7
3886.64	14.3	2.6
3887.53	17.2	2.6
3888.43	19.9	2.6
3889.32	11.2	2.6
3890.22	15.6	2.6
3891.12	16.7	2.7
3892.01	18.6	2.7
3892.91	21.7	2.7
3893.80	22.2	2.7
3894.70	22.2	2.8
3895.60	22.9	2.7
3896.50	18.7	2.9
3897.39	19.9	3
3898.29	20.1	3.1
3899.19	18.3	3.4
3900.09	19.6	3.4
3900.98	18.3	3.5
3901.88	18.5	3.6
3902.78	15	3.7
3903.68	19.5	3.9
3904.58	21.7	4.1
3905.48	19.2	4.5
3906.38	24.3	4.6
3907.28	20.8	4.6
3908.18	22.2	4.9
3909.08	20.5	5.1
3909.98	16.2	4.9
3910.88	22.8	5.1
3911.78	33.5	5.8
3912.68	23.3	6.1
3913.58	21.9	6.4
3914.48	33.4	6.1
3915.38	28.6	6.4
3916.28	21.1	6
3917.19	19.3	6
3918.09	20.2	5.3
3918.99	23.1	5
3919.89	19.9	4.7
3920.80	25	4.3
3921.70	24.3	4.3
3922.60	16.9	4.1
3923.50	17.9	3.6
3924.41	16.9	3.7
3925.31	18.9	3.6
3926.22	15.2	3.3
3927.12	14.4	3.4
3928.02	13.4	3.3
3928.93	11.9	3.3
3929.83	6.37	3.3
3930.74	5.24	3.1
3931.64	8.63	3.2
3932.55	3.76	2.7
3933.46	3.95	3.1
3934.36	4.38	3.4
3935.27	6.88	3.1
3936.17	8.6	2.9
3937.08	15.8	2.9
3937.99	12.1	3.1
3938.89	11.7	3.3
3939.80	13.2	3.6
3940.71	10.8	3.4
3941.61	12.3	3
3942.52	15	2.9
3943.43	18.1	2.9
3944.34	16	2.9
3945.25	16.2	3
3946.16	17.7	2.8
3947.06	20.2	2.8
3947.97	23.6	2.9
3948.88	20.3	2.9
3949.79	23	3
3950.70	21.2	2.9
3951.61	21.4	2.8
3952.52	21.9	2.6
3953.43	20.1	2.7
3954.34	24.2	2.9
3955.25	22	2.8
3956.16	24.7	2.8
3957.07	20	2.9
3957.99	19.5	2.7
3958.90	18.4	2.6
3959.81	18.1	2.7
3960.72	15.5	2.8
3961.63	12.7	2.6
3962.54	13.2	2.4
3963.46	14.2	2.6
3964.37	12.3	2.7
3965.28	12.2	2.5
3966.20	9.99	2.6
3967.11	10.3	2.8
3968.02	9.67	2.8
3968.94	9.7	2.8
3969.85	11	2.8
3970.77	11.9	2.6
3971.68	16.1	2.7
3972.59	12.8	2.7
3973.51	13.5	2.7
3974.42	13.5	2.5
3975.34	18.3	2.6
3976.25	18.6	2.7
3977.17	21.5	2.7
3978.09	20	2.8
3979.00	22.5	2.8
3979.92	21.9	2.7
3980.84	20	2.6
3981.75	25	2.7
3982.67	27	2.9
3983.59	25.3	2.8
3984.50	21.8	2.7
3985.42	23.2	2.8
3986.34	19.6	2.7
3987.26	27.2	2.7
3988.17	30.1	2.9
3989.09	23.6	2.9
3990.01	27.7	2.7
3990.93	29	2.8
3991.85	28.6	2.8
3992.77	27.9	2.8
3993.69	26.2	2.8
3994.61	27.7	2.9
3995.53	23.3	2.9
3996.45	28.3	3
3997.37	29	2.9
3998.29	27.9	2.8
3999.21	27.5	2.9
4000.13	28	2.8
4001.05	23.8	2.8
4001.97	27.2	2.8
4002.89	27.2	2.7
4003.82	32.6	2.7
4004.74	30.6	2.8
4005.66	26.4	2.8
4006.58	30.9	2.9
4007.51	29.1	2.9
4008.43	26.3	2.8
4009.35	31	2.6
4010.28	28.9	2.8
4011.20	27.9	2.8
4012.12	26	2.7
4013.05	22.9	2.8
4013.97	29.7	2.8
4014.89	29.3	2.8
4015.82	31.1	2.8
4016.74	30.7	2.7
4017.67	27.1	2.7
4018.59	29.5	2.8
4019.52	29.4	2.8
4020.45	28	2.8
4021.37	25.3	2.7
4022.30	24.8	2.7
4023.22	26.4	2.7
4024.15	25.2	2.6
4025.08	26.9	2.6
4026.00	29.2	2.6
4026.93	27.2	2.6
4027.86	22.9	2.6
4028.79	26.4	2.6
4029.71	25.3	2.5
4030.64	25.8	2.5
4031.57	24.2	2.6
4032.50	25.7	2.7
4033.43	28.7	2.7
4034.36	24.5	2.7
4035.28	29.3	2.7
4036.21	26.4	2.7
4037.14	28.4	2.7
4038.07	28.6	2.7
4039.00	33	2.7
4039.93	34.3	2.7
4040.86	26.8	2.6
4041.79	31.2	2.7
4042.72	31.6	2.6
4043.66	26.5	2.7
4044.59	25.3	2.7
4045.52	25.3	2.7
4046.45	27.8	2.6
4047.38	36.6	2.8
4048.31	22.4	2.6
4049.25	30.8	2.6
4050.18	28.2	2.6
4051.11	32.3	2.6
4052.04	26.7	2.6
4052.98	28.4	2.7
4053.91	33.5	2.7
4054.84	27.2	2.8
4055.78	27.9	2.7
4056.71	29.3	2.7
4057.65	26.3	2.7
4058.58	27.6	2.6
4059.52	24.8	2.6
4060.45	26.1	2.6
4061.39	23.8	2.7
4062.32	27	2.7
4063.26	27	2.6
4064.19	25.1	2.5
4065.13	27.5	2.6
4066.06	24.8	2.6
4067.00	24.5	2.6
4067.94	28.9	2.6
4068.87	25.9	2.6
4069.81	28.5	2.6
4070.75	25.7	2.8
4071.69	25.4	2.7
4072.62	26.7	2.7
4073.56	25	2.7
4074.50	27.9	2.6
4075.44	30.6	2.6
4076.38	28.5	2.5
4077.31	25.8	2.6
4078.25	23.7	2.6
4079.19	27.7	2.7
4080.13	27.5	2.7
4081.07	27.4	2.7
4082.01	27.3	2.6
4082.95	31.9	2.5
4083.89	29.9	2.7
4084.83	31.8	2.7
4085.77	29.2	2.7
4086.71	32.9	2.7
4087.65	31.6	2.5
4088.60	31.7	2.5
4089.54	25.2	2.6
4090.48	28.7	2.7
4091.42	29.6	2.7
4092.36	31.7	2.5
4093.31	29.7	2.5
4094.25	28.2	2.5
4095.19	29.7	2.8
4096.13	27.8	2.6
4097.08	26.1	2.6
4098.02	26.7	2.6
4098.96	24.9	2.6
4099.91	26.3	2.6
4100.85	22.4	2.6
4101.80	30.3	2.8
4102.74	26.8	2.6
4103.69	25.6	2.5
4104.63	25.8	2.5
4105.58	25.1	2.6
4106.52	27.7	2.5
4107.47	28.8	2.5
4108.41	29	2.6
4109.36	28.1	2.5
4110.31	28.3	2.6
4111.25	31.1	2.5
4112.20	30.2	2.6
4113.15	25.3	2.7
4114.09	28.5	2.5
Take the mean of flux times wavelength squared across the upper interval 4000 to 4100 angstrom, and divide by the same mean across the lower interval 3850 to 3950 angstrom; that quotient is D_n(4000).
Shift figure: 1.8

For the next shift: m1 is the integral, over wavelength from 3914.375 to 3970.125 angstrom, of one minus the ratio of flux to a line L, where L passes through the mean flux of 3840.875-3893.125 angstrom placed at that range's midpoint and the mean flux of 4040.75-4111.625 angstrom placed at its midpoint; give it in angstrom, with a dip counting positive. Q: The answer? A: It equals 9.3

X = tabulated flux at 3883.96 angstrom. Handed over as 14.3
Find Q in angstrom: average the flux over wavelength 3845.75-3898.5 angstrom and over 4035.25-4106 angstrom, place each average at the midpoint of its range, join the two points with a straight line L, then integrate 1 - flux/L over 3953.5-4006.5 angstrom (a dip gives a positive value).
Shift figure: 2.3 angstrom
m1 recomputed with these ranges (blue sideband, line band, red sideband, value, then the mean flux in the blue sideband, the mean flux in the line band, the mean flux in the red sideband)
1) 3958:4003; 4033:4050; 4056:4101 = -2.59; 20.6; 28.7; 27.6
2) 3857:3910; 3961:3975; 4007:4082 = 6.29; 16.6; 12.3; 27.5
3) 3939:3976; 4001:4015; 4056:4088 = -4.60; 16.3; 28.2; 27.5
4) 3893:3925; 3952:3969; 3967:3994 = 3.59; 21.4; 16.4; 20.6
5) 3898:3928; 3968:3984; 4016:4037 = 4.20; 20.8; 17.9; 26.9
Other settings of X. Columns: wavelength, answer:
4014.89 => 29.3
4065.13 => 27.5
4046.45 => 27.8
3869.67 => 17.8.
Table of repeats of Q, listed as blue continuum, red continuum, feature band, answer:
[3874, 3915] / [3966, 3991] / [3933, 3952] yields 4.2 angstrom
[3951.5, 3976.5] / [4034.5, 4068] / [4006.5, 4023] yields -3.8 angstrom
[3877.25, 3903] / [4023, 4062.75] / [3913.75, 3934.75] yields 3.4 angstrom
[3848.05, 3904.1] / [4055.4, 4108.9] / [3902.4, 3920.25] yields -4.8 angstrom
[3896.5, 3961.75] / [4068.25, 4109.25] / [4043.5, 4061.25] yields -1.7 angstrom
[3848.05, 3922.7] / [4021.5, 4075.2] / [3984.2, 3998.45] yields -1.5 angstrom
